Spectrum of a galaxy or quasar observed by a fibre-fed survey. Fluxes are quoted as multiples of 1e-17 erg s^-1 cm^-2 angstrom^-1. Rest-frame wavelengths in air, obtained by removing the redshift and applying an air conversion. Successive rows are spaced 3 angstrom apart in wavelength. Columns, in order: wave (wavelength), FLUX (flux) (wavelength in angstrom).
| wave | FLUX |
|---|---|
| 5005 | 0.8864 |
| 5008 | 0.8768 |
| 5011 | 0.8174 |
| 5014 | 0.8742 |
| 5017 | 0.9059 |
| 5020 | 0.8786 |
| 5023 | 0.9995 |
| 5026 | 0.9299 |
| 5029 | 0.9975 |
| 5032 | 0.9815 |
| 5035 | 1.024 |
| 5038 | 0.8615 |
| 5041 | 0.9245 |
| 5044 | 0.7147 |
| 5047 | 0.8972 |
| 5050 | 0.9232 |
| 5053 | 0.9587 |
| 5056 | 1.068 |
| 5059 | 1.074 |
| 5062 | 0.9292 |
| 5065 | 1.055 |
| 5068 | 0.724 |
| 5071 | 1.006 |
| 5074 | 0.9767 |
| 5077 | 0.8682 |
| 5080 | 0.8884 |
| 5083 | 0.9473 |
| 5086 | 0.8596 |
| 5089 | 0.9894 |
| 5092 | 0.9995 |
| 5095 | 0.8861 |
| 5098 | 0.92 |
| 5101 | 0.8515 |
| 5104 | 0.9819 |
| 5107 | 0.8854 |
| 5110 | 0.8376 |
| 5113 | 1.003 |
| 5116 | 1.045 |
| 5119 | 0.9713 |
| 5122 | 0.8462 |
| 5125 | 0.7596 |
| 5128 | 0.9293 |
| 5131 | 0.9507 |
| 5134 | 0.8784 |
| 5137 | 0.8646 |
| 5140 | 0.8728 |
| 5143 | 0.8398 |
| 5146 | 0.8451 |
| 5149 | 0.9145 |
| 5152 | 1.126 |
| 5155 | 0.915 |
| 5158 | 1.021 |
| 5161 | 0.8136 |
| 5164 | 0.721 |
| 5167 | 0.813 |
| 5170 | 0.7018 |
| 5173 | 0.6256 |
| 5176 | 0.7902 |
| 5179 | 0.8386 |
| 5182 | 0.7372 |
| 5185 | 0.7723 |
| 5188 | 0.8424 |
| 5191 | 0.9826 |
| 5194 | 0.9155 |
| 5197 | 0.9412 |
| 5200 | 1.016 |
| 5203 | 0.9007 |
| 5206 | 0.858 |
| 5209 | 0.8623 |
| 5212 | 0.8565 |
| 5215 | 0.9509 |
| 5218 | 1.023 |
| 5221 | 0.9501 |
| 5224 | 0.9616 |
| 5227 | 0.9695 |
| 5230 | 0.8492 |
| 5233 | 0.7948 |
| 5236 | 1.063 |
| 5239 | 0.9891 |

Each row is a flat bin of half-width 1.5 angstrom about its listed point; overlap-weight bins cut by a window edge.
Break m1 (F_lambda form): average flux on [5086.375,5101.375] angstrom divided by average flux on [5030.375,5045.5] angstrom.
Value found 1.0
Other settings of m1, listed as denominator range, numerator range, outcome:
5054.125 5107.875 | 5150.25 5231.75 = 0.94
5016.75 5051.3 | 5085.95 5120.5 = 1.02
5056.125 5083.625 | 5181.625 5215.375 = 0.94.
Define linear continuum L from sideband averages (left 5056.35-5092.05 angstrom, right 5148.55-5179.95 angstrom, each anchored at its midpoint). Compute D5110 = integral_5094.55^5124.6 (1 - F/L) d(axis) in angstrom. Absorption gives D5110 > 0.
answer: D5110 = -0.5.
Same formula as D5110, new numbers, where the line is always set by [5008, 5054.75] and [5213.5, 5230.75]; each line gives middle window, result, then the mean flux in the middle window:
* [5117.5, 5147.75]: 1.9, 0.876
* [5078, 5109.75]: 0.3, 0.917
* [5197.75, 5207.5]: 0.3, 0.926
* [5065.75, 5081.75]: 0.4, 0.901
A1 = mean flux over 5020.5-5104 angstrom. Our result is 0.936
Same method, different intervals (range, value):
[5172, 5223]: 0.878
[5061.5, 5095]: 0.929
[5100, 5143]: 0.904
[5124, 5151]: 0.88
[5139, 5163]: 0.915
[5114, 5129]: 0.913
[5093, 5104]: 0.904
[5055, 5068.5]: 0.985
